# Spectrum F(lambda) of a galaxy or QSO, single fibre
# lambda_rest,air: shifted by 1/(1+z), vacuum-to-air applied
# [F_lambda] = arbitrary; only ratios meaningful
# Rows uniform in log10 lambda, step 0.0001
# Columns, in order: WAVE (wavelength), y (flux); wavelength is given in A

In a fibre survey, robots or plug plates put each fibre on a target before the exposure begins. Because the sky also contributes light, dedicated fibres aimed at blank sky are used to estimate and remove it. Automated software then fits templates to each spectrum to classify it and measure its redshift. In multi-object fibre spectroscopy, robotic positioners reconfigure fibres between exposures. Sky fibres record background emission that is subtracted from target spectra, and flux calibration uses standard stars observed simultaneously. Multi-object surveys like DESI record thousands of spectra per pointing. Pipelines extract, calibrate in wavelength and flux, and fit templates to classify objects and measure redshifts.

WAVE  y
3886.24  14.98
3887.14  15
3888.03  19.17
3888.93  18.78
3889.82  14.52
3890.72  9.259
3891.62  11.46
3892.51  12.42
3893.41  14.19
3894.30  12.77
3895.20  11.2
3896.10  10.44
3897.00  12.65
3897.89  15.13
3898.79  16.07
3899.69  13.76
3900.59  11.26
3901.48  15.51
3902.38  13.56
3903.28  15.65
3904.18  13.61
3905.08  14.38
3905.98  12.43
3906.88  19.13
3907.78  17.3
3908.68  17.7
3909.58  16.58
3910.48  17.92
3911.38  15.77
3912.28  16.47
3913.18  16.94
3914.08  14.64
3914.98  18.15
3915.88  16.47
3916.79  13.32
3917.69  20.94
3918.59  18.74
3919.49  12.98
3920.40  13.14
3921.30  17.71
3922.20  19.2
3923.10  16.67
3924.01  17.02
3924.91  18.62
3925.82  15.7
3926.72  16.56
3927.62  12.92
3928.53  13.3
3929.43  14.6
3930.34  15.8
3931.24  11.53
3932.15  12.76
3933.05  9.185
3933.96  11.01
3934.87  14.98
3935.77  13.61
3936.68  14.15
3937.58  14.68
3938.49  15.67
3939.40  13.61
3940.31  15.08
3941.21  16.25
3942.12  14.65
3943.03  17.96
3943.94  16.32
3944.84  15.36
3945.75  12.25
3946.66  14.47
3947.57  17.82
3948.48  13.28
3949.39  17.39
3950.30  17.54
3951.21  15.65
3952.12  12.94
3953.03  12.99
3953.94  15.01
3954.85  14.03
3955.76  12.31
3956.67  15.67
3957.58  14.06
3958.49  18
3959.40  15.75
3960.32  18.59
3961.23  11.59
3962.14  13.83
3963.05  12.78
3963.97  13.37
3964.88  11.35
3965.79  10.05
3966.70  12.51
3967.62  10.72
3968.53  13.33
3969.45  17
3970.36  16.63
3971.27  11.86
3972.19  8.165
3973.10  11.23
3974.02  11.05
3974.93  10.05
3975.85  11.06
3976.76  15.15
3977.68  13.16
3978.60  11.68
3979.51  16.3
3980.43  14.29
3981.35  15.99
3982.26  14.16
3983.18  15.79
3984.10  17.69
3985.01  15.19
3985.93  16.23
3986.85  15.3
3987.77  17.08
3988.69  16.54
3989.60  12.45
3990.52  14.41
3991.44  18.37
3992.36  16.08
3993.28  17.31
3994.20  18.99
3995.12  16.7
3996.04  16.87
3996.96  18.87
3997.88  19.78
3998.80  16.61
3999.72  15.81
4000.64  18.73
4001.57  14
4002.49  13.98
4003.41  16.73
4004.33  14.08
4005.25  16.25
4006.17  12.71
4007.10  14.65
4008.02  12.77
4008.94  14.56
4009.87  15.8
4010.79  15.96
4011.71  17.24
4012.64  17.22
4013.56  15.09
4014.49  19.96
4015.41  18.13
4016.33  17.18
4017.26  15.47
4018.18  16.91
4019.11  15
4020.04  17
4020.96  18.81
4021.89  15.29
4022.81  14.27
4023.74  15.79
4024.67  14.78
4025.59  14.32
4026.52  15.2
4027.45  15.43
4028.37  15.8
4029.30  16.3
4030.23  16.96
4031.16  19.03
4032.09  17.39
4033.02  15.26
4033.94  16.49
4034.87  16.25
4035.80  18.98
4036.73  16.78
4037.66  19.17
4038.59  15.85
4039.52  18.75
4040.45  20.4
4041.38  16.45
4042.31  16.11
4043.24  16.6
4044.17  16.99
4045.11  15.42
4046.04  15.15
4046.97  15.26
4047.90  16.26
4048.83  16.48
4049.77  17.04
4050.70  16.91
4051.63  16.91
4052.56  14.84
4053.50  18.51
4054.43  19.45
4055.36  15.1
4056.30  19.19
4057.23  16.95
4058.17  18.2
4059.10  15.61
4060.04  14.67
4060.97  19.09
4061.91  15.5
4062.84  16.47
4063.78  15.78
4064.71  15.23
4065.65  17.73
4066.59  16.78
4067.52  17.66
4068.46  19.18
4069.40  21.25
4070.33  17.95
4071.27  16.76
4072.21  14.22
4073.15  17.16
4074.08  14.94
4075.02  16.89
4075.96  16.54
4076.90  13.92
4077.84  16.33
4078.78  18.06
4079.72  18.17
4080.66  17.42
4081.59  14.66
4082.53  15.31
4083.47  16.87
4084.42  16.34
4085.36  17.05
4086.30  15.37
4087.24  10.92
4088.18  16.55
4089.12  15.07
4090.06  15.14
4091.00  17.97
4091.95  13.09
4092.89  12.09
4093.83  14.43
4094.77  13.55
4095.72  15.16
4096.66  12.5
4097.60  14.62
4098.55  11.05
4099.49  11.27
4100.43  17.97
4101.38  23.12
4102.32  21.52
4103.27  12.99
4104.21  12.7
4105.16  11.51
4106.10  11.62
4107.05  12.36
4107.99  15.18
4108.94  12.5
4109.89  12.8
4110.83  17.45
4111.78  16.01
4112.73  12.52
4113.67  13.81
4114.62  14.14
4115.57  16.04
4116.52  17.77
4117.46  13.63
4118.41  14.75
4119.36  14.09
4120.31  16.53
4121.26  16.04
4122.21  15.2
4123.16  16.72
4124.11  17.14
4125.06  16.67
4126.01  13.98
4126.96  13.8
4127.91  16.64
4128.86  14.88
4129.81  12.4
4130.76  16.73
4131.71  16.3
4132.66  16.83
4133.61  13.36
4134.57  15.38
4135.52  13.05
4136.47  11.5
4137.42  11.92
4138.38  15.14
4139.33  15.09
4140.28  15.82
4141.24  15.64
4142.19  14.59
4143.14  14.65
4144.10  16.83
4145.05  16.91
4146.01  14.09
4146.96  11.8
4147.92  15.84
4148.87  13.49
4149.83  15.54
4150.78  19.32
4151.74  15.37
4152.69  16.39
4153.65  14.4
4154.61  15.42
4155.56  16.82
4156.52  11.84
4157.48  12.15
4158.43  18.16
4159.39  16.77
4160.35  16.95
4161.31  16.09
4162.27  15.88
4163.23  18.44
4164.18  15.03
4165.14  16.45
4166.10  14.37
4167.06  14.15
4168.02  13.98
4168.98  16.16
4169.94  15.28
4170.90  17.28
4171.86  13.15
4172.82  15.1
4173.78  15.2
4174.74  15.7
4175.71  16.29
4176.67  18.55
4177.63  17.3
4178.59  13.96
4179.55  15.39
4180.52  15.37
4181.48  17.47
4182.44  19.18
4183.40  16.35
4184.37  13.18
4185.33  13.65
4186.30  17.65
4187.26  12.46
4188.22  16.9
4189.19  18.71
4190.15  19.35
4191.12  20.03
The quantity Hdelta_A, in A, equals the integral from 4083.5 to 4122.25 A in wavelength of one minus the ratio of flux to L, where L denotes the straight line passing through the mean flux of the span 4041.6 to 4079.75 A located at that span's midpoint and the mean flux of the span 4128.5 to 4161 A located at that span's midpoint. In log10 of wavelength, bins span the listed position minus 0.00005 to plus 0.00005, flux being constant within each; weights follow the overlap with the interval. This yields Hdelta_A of 2.75 A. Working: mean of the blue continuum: 16.7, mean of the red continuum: 15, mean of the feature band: 14.8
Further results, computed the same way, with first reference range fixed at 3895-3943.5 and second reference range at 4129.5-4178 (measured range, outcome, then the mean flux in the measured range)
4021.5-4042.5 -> -1.9 A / 16.6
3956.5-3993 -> 2.5 A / 14.1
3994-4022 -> -2.1 A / 16.3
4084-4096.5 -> 0.4 A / 14.8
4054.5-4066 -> -1.1 A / 16.7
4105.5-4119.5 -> 0.9 A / 14.3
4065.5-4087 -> -2.1 A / 16.7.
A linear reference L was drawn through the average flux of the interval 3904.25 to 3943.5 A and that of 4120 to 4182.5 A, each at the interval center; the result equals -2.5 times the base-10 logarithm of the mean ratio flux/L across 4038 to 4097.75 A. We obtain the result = -0.06 mag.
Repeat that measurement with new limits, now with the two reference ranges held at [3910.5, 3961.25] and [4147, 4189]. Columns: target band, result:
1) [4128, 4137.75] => 0.089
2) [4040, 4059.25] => -0.095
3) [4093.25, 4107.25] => 0.080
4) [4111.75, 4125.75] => 0.015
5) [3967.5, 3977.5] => 0.224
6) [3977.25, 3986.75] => 0.020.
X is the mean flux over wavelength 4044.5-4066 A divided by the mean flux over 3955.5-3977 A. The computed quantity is 1.26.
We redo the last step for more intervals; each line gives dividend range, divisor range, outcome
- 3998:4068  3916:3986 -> 1.14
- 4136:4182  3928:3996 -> 1.07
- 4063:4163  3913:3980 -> 1.06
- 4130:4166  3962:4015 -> 1.03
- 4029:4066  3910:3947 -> 1.10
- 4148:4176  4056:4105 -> 0.97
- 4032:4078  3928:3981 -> 1.21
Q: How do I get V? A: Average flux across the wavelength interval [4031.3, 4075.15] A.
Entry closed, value 17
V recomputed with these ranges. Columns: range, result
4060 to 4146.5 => 15.4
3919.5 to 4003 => 14.8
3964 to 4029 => 15.2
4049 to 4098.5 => 16.2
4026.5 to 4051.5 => 16.8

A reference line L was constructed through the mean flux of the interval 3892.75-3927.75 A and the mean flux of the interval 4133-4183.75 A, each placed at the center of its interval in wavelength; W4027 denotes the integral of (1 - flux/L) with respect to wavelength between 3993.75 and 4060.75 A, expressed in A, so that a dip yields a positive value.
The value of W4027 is -4.7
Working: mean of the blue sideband 15.5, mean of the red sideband 15.4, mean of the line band 16.5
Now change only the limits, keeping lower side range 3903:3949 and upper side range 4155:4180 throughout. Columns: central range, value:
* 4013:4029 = -0.7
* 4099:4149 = 2.1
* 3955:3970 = 1.6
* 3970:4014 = 0.9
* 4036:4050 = -1.2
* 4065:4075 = -1.1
